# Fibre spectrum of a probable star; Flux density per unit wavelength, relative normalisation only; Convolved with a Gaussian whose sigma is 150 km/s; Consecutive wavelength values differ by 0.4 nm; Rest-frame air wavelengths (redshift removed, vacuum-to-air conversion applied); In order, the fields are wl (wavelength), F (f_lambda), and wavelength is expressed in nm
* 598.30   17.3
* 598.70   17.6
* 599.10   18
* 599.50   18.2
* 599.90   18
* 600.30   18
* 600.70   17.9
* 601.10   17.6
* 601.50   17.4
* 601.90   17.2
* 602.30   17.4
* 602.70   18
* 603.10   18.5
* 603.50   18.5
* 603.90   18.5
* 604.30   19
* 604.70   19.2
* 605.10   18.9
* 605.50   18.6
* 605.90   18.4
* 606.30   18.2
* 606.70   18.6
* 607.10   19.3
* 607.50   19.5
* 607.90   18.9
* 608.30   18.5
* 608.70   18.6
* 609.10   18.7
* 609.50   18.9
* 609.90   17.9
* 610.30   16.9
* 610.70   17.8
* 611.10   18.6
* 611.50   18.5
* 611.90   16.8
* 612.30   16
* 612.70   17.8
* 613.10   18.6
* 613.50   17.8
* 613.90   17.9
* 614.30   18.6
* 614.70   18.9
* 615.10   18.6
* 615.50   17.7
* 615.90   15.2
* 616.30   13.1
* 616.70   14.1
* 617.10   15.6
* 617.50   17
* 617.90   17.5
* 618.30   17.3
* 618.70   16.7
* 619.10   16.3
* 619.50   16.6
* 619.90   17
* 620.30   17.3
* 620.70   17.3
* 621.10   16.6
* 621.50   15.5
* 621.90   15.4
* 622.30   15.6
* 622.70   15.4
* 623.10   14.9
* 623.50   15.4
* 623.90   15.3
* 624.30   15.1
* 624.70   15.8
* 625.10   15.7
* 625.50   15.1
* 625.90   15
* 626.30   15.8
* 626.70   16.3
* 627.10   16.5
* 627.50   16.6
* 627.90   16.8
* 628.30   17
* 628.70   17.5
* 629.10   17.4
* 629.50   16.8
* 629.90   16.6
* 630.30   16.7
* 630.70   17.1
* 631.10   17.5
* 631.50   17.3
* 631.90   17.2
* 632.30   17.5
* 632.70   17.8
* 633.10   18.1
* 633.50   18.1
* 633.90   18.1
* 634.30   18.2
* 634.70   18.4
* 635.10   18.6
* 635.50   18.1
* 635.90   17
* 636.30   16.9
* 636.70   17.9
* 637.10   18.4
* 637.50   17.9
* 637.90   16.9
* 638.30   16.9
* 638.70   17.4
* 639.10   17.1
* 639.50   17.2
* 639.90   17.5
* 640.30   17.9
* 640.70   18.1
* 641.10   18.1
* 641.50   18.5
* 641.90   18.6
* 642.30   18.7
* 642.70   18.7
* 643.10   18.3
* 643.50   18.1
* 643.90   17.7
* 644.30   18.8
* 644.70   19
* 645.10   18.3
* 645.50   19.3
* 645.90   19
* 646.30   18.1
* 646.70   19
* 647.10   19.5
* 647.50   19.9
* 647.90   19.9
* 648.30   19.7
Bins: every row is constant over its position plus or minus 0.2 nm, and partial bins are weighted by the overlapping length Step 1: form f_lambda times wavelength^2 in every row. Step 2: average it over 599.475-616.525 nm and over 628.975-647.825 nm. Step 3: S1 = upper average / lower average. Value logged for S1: 1.10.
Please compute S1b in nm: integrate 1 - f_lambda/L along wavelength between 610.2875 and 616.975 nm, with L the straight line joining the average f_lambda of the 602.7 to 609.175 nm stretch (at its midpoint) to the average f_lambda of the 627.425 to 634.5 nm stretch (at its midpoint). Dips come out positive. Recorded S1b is 0.40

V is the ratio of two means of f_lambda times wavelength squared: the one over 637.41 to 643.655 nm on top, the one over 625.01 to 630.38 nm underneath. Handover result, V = 1.1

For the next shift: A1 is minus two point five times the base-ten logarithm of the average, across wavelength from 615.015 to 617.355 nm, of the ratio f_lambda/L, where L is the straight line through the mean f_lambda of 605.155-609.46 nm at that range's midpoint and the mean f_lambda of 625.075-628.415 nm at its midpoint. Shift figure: 0.127 mag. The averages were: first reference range 18.7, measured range 15.6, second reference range 16.1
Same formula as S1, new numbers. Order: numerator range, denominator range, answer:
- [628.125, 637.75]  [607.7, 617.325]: 1.07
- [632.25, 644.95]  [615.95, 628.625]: 1.18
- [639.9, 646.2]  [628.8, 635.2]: 1.09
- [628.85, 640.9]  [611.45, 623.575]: 1.11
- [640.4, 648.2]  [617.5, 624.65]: 1.24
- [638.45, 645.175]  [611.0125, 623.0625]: 1.17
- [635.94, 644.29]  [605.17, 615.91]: 1.08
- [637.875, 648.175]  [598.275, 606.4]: 1.15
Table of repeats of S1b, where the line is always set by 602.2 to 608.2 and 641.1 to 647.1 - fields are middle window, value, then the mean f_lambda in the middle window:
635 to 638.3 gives 0.17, 17.6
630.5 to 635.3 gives 0.20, 17.8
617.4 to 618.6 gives 0.09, 17.2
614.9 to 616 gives 0.08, 17.3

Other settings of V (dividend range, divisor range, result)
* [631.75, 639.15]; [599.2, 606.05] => 1.08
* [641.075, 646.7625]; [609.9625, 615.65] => 1.14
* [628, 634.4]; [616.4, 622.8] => 1.11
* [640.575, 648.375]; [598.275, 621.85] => 1.19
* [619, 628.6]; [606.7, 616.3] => 0.93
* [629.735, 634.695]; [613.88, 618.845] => 1.10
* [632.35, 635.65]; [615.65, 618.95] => 1.21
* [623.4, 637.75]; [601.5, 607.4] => 1.00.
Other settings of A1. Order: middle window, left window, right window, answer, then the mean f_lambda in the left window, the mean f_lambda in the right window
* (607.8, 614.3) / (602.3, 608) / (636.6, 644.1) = 0.03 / 18.7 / 17.9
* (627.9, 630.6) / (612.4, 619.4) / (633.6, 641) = 0.03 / 17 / 17.7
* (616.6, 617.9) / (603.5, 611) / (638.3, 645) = 0.16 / 18.6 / 18.1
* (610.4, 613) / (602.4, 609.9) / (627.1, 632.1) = 0.04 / 18.7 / 17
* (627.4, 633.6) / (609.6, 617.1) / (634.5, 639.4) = 0.02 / 17.2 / 17.6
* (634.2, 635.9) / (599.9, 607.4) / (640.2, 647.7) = 0.02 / 18.3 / 18.6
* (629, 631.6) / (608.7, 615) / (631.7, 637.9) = 0.05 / 18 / 17.8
